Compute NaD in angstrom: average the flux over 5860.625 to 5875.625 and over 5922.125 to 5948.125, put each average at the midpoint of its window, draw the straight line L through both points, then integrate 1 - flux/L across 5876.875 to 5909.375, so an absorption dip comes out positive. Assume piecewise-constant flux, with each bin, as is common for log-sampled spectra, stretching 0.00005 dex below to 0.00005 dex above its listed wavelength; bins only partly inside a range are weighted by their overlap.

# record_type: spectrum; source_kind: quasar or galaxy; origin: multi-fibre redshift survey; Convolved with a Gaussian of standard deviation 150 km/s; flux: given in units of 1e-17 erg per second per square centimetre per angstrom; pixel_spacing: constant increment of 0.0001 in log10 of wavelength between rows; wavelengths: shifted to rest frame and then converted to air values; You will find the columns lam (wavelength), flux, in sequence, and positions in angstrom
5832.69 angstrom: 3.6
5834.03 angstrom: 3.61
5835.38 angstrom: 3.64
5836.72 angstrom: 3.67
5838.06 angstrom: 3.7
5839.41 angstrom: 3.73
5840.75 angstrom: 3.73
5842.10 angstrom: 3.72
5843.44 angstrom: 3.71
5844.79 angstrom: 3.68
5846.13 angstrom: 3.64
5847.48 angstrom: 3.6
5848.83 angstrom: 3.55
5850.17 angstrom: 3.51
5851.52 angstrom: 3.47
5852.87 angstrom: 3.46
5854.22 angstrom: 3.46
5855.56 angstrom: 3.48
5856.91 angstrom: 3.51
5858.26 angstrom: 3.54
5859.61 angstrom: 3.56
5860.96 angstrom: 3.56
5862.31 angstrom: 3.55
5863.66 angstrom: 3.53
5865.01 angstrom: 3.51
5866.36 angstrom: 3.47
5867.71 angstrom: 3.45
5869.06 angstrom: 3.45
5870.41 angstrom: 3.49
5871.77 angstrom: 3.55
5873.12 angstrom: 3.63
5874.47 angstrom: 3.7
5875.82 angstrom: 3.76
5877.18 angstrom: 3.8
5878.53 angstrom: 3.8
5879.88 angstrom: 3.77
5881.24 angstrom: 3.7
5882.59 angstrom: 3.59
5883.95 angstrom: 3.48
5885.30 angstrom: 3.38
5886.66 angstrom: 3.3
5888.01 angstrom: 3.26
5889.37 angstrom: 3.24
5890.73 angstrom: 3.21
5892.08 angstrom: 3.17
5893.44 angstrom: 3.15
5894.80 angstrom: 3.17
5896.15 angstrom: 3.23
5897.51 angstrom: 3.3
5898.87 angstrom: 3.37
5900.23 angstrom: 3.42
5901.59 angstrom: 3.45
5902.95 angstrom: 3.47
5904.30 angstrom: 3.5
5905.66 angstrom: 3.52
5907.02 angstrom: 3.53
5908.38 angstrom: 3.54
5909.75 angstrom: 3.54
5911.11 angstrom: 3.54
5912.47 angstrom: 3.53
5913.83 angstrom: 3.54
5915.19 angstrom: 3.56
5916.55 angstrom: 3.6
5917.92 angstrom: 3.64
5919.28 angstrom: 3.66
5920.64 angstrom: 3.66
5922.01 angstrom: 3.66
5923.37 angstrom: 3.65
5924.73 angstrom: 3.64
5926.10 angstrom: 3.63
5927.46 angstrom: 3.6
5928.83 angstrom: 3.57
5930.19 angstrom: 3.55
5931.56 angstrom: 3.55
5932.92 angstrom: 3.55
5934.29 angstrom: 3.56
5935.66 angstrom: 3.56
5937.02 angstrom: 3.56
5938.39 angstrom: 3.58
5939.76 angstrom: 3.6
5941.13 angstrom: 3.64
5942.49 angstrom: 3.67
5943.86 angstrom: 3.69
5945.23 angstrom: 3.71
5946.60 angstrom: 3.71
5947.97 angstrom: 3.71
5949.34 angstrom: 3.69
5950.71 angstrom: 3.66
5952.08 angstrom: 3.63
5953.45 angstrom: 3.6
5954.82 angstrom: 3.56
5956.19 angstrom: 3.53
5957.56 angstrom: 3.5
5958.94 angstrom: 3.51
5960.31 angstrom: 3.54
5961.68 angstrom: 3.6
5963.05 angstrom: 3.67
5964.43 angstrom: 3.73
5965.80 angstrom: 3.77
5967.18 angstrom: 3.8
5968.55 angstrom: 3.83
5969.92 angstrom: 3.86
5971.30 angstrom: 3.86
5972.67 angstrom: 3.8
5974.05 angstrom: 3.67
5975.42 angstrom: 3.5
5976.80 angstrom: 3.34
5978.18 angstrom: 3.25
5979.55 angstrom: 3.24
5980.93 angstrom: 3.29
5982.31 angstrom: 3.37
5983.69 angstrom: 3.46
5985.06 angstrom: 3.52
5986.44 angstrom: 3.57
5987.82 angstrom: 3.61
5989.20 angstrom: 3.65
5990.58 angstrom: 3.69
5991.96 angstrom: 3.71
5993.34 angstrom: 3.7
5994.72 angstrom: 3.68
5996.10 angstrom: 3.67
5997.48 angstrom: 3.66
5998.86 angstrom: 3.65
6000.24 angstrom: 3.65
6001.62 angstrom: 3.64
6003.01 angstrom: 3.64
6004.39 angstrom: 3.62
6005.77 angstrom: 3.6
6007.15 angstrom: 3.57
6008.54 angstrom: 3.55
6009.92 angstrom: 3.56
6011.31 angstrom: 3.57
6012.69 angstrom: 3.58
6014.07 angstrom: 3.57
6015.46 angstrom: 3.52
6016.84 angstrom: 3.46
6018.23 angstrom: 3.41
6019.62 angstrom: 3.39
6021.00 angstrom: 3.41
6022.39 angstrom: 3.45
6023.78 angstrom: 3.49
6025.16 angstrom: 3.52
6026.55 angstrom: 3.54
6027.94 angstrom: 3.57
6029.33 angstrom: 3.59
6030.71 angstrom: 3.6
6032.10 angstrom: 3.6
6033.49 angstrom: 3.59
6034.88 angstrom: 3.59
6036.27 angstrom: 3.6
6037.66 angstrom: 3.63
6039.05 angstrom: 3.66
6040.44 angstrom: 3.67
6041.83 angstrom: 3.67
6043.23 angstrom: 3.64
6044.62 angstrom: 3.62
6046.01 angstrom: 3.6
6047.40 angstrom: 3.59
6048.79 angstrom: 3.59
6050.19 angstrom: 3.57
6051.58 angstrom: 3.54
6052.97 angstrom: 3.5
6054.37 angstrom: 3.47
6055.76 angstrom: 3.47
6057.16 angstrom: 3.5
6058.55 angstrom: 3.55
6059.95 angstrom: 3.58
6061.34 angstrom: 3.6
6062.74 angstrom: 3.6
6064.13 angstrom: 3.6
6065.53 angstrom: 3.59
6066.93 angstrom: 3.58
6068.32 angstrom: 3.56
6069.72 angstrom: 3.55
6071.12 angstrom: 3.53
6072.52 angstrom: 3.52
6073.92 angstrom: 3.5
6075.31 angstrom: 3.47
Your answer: 1.3 angstrom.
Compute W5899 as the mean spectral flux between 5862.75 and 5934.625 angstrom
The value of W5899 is 3.51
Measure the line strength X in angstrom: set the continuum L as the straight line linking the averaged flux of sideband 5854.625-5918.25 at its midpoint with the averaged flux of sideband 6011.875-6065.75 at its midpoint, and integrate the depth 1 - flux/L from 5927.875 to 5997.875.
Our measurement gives -1.65 angstrom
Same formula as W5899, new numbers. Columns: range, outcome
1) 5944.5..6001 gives 3.61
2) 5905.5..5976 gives 3.63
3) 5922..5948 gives 3.62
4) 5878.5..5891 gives 3.46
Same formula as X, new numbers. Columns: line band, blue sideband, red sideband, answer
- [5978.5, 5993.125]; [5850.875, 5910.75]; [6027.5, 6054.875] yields 0.18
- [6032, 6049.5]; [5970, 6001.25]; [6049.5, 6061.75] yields -0.39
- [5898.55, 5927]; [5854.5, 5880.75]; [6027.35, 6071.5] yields 0.21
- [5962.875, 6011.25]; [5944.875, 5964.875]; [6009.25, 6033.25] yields -0.51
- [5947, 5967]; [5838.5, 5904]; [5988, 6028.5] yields -0.43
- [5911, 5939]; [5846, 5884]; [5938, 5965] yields 0.14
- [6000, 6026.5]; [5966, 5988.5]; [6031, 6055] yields 0.34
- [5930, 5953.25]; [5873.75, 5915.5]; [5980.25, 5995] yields -0.72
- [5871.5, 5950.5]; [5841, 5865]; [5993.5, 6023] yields 0.50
